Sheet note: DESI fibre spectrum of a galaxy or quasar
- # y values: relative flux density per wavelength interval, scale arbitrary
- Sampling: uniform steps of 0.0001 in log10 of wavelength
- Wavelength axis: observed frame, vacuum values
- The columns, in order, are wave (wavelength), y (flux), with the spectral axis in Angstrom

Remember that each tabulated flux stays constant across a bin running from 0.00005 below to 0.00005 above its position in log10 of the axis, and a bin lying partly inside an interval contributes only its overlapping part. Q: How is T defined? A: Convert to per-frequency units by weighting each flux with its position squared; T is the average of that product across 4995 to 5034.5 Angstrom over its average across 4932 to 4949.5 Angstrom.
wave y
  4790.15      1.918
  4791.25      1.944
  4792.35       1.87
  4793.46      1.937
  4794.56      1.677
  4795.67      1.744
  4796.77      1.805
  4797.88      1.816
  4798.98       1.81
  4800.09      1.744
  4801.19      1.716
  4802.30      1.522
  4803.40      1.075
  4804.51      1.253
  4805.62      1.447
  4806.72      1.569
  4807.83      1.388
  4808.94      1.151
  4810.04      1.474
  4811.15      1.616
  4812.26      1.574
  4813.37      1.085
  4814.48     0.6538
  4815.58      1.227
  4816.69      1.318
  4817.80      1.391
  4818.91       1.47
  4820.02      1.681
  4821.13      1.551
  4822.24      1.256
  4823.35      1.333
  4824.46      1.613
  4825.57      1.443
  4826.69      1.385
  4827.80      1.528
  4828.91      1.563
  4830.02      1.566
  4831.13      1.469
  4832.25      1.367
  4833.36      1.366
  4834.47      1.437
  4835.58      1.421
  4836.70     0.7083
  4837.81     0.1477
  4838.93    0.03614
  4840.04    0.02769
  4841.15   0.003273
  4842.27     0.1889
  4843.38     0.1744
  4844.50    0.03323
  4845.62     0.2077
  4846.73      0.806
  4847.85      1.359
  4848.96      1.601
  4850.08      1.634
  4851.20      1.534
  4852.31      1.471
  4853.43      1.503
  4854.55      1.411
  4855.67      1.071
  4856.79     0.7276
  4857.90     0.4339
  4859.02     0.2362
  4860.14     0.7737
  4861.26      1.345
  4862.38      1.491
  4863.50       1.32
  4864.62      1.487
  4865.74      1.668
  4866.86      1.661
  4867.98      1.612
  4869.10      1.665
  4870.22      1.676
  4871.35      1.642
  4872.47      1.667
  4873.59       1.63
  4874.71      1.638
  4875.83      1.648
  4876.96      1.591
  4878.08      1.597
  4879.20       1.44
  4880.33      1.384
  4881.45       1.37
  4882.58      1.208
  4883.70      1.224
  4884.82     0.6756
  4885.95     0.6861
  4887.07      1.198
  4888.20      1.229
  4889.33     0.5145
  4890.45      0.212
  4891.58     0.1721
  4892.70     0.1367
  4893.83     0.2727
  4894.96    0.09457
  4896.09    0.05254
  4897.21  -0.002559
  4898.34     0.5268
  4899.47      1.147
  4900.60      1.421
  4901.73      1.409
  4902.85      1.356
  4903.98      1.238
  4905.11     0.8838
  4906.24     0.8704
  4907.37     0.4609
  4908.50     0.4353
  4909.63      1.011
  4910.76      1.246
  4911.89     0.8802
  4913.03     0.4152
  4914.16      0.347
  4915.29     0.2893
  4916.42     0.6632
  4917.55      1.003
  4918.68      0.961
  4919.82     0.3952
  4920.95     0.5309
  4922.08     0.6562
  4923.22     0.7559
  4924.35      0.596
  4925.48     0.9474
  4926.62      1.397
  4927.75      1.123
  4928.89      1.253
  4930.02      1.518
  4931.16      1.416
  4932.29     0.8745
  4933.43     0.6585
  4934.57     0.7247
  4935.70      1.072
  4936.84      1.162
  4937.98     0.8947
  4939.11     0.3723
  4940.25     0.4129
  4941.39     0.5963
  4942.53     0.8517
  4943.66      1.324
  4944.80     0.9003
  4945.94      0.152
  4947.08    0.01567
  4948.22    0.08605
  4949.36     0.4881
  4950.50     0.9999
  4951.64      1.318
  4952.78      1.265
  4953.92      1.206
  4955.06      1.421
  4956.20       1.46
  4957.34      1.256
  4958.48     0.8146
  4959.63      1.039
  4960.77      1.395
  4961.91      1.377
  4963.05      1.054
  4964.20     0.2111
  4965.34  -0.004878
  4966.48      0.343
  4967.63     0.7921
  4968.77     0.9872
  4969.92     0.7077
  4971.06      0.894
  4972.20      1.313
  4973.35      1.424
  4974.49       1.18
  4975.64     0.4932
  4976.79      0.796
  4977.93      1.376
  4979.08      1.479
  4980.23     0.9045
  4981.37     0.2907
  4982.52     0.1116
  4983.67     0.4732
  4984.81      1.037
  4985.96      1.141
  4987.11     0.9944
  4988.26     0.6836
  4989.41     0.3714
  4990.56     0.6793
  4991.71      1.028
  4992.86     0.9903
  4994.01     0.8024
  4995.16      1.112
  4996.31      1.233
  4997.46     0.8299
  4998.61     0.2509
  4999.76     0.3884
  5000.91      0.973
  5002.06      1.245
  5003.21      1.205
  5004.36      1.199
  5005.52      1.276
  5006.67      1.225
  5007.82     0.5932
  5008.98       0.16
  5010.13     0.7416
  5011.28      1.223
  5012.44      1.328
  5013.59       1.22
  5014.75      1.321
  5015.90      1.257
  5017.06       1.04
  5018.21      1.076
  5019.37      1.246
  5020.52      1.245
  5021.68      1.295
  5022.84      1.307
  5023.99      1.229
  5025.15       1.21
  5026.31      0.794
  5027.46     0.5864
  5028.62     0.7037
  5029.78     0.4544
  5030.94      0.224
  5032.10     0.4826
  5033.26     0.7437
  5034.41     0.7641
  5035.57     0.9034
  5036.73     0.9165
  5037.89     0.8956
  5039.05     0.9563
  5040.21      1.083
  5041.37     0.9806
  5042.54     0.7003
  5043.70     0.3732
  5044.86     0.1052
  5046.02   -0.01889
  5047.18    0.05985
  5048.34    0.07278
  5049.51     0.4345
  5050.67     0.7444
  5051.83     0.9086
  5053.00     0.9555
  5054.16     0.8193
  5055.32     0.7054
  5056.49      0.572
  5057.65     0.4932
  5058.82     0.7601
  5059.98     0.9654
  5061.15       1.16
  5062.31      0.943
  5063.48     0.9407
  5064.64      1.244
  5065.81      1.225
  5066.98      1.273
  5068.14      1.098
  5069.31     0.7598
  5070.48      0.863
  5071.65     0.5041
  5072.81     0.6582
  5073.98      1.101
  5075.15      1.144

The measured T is 1.5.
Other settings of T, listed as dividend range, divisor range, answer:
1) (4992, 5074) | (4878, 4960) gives 1.06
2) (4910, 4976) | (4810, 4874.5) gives 0.76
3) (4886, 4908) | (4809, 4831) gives 0.51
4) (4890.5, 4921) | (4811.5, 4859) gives 0.64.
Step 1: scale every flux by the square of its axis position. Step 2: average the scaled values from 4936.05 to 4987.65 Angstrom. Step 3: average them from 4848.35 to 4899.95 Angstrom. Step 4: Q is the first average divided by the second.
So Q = 0.80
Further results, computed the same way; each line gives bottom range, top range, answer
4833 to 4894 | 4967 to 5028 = 0.97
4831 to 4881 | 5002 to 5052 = 0.79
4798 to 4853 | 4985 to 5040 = 0.84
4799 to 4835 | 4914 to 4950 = 0.57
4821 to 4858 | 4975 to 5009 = 0.88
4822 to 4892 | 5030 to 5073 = 0.70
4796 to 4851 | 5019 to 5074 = 0.72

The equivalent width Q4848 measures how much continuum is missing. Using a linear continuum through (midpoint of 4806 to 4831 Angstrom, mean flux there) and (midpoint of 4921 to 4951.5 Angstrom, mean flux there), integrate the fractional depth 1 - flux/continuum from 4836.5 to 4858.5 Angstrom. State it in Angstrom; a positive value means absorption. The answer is 8.7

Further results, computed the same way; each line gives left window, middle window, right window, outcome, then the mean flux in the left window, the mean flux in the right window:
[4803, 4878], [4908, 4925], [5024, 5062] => 5.6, 1.22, 0.682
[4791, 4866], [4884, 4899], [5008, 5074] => 8.8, 1.24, 0.835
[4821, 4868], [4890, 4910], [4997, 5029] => 7.7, 1.08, 1.01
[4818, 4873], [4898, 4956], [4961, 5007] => 7.3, 1.16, 0.874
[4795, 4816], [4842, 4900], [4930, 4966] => 7.4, 1.46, 0.874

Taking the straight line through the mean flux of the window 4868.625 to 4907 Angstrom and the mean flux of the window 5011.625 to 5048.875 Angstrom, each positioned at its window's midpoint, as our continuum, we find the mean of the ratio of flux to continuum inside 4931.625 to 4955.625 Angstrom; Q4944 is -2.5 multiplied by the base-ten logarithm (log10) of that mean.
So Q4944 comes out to 0.191 mag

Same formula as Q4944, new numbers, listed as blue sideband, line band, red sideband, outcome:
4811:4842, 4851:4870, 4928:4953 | -0.18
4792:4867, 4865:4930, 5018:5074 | 0.13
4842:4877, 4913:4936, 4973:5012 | 0.23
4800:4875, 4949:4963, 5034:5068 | -0.22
